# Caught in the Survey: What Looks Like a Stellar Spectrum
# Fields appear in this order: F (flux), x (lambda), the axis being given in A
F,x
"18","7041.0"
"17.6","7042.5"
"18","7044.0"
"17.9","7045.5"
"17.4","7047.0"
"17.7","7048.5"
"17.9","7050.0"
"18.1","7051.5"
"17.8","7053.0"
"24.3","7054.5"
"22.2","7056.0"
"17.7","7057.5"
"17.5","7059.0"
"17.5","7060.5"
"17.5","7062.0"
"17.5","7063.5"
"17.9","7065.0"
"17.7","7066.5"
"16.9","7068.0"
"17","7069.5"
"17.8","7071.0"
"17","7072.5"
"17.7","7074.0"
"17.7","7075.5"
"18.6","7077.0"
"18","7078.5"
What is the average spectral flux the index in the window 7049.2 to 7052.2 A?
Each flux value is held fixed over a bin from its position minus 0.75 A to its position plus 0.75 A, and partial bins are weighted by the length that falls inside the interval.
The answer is 18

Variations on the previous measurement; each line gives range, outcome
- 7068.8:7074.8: 17.4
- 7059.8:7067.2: 17.6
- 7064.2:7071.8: 17.5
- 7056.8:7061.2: 17.6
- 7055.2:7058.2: 20.1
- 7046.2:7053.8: 17.8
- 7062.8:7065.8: 17.7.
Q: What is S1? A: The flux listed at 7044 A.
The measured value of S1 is 18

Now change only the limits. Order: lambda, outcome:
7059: 17.5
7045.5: 17.9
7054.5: 24.3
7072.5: 17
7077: 18.6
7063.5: 17.5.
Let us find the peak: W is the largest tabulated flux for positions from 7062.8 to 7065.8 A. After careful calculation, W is 17.9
